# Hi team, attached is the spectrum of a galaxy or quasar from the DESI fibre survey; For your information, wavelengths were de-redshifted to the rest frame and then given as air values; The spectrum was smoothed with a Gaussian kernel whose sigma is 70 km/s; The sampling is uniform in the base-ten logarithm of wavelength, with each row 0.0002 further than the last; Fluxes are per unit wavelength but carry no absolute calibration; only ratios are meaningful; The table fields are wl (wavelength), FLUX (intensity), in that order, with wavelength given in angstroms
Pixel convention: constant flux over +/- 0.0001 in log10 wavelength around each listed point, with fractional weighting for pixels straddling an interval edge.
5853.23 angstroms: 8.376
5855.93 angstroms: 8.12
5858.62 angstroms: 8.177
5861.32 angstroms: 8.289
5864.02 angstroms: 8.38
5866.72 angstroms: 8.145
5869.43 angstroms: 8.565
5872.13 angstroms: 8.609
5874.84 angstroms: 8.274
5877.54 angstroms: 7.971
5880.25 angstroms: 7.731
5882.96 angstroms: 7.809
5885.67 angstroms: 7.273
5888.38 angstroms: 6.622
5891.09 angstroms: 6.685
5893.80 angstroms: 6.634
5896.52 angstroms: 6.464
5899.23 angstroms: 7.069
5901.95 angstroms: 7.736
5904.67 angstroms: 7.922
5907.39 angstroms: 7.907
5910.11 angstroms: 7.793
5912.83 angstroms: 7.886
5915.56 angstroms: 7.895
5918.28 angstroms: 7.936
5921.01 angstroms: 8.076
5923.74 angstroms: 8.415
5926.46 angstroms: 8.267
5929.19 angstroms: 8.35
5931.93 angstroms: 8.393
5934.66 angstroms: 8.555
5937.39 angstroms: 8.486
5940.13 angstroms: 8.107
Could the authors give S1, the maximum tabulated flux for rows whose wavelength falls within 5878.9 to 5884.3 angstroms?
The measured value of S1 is 7.809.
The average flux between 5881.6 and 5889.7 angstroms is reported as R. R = 7.24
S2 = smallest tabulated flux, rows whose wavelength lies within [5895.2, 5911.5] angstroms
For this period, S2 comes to 6.464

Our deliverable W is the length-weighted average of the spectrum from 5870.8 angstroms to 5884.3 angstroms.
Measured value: 8.08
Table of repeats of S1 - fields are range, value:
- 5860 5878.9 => 8.609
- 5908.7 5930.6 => 8.415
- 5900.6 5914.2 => 7.922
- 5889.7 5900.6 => 7.069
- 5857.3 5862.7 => 8.289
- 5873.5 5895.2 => 8.274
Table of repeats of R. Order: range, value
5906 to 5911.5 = 7.86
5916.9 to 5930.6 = 8.21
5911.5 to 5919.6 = 7.9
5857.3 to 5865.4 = 8.28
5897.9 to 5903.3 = 7.4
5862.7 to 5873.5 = 8.42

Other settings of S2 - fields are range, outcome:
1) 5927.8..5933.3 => 8.35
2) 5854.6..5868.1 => 8.12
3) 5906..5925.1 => 7.793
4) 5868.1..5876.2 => 8.274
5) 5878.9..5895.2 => 6.622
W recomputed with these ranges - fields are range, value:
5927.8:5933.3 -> 8.36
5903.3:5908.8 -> 7.91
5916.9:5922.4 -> 8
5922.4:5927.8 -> 8.35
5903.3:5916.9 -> 7.88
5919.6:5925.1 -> 8.24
